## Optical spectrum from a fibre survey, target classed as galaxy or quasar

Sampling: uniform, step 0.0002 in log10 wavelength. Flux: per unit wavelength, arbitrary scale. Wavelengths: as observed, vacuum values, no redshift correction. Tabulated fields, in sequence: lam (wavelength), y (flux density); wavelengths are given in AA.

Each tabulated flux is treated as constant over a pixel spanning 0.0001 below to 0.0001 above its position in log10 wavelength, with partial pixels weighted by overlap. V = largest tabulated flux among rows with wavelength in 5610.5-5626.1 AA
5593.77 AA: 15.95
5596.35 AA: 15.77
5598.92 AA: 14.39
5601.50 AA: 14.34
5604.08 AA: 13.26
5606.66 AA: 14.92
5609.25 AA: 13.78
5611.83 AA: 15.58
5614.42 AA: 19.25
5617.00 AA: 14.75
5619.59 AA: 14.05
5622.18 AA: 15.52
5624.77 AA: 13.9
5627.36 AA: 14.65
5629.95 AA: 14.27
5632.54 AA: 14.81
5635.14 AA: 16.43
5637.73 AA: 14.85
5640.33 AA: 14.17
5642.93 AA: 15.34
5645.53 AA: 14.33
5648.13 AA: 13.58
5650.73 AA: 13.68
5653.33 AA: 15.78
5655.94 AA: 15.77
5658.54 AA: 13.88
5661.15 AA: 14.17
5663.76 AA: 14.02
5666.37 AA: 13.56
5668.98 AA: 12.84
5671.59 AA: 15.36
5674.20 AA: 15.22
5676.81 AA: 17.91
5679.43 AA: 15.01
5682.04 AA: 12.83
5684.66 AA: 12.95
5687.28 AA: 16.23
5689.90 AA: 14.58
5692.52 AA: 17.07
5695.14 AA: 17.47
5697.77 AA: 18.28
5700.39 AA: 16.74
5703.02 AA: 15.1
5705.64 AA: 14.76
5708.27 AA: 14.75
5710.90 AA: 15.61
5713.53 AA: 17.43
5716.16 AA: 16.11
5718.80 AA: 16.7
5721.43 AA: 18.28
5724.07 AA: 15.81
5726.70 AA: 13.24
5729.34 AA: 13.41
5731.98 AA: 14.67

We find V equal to 19.25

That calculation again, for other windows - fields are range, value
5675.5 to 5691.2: 17.91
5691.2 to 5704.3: 18.28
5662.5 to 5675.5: 15.36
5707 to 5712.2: 15.61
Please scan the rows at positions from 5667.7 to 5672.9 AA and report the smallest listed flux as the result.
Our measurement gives 12.84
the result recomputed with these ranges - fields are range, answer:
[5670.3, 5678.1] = 15.22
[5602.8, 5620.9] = 13.26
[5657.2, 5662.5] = 13.88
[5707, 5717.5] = 14.75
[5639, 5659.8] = 13.58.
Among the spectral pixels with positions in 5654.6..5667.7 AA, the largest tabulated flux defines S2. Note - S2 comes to 15.77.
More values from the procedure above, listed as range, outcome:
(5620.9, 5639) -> 16.43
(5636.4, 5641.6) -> 14.85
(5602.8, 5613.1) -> 15.58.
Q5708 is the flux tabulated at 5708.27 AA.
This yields 14.75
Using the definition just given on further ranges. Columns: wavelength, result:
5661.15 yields 14.17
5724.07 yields 15.81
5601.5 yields 14.34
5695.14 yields 17.47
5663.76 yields 14.02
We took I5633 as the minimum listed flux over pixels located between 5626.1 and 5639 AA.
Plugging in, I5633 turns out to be 14.27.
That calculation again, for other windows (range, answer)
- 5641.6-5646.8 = 14.33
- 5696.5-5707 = 14.76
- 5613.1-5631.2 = 13.9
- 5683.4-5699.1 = 12.95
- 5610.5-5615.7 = 15.58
